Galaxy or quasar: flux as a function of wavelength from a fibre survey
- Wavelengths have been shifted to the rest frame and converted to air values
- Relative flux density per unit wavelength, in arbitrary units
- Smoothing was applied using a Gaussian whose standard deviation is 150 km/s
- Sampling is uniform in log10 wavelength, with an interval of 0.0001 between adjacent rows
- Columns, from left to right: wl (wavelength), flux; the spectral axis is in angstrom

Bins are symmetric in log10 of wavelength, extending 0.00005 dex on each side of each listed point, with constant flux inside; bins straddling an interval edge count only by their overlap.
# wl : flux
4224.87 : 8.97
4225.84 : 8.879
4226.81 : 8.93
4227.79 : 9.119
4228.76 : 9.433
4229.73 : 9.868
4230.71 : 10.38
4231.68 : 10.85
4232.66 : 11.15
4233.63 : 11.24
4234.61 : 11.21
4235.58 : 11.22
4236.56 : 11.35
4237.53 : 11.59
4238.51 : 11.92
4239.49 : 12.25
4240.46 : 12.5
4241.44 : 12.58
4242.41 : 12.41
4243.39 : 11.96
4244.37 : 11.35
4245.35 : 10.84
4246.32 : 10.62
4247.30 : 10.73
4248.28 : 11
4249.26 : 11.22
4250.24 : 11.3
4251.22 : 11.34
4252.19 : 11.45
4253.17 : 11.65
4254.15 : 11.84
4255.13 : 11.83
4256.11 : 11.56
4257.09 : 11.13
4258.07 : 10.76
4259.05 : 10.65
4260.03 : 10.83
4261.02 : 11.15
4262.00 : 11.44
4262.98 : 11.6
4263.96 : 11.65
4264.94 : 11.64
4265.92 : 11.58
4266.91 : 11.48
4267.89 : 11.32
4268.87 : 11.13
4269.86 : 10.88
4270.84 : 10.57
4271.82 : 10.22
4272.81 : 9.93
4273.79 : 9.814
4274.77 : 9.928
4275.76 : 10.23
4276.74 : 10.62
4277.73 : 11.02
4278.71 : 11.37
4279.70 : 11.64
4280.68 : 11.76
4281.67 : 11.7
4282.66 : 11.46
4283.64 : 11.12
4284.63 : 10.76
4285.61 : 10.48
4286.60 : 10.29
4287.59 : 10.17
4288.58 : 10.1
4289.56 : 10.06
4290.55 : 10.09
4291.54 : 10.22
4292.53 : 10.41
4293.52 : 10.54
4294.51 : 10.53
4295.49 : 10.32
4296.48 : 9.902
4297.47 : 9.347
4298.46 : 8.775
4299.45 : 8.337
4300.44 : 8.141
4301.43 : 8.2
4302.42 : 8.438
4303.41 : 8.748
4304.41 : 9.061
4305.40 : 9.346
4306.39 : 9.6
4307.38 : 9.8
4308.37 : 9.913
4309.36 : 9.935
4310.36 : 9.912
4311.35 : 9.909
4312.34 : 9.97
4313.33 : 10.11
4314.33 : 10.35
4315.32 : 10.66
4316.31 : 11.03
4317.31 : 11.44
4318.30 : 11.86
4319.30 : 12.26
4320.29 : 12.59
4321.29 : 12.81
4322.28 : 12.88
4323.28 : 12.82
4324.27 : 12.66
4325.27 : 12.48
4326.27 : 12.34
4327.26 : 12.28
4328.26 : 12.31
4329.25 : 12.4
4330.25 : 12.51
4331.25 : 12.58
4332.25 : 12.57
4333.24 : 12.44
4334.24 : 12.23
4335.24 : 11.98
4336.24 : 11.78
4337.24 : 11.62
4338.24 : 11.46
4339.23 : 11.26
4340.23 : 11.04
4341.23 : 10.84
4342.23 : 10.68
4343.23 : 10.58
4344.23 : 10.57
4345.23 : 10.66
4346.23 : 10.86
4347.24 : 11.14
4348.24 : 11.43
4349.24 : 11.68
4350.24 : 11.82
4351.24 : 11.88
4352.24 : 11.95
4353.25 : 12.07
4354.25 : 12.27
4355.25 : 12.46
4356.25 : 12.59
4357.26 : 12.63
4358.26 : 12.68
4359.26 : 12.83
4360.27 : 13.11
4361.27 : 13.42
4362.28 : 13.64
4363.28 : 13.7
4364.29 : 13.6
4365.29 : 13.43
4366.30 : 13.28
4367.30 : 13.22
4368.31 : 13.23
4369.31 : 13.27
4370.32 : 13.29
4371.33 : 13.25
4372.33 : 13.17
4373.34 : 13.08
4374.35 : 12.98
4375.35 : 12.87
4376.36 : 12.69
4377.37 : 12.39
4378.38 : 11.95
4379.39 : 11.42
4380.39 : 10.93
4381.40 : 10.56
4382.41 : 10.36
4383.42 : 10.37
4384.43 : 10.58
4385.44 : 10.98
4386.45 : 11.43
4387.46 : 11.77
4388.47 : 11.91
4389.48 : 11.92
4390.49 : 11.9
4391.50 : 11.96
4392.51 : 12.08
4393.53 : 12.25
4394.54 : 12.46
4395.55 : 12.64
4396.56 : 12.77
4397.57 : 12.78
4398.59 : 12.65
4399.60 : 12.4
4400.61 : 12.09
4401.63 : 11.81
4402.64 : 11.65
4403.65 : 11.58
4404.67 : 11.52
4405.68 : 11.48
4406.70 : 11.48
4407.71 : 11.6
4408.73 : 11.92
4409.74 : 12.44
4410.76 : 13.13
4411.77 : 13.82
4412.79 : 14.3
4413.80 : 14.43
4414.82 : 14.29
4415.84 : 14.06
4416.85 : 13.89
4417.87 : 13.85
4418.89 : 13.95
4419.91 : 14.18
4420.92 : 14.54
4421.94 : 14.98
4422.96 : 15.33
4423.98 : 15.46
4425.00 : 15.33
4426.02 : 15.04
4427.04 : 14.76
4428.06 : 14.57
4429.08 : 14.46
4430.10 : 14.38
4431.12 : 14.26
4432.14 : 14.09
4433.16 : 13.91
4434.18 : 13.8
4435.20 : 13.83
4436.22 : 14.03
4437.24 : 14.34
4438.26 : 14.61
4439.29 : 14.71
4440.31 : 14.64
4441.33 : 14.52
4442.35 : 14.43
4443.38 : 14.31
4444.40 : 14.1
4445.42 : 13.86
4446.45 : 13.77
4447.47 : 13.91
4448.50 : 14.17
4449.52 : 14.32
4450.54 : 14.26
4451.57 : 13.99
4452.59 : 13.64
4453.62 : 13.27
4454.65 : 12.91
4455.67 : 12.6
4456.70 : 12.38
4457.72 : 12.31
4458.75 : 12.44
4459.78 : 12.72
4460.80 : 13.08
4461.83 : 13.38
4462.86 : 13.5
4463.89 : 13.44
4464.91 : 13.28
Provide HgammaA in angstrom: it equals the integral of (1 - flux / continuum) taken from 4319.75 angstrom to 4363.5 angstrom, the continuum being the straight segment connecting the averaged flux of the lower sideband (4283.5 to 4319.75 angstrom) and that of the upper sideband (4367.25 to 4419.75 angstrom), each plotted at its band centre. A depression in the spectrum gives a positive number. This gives -4.2 angstrom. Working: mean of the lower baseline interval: 9.99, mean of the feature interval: 12.1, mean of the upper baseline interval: 12.4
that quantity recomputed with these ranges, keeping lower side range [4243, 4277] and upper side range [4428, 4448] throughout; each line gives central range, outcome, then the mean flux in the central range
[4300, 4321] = 3.3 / 10.1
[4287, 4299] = 1.7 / 10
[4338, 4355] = 1.7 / 11.3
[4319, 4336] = -0.3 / 12.5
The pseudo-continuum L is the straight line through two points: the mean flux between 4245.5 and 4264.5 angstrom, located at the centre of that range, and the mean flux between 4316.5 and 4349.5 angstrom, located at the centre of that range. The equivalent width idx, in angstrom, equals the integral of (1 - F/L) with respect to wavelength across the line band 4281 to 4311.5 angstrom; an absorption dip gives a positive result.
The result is 4.5 angstrom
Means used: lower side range 11.2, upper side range 11.8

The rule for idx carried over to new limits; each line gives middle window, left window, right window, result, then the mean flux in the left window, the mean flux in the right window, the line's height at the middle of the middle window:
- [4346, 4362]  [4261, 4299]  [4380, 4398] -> -1.24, 10.7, 11.6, 11.3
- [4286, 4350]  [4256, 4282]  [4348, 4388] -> 4.67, 11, 12.4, 11.7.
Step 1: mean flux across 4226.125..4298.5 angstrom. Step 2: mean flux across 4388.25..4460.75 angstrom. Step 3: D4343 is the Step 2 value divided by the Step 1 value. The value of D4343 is 1.2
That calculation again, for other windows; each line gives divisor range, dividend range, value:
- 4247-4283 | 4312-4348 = 1.05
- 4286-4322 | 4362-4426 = 1.26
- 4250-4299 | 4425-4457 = 1.30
